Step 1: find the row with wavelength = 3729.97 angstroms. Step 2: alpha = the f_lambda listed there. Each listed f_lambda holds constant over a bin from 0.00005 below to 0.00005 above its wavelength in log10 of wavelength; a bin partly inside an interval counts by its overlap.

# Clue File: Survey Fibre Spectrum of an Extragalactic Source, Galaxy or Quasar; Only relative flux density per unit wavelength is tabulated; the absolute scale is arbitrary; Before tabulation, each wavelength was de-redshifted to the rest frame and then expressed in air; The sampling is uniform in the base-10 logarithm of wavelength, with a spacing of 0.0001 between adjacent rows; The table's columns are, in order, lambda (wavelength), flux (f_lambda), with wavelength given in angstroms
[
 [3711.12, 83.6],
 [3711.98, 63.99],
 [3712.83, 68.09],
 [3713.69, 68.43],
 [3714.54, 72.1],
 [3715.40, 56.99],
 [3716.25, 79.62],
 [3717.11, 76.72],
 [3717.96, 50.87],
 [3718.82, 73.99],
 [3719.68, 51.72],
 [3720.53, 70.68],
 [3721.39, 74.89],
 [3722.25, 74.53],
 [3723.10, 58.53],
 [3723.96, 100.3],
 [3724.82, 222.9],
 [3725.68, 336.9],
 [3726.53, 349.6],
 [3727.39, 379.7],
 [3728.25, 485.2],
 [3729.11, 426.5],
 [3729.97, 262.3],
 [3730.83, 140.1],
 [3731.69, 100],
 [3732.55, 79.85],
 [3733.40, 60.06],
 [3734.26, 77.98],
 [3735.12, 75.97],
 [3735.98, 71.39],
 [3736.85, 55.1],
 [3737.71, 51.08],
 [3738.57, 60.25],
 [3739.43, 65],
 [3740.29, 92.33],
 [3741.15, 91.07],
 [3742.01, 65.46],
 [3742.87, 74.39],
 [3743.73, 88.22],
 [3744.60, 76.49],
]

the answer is 262.3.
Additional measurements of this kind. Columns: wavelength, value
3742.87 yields 74.39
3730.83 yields 140.1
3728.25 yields 485.2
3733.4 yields 60.06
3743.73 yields 88.22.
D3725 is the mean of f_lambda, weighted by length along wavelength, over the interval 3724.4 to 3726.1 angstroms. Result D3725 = 280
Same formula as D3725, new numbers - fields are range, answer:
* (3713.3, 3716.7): 69.4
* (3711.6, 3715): 68.1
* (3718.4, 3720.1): 62.7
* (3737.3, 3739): 55.8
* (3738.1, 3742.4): 74.8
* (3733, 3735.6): 71.5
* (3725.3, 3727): 346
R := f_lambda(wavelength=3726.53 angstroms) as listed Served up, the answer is 349.6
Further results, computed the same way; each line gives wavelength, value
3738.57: 60.25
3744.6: 76.49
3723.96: 100.3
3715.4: 56.99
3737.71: 51.08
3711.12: 83.6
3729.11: 426.5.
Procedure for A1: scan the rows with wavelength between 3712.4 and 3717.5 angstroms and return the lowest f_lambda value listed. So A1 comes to 56.99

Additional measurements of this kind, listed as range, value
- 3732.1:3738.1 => 51.08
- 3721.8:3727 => 58.53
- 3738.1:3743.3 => 60.25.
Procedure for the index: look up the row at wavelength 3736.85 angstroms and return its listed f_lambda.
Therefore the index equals 55.1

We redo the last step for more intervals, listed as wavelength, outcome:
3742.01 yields 65.46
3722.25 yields 74.53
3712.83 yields 68.09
